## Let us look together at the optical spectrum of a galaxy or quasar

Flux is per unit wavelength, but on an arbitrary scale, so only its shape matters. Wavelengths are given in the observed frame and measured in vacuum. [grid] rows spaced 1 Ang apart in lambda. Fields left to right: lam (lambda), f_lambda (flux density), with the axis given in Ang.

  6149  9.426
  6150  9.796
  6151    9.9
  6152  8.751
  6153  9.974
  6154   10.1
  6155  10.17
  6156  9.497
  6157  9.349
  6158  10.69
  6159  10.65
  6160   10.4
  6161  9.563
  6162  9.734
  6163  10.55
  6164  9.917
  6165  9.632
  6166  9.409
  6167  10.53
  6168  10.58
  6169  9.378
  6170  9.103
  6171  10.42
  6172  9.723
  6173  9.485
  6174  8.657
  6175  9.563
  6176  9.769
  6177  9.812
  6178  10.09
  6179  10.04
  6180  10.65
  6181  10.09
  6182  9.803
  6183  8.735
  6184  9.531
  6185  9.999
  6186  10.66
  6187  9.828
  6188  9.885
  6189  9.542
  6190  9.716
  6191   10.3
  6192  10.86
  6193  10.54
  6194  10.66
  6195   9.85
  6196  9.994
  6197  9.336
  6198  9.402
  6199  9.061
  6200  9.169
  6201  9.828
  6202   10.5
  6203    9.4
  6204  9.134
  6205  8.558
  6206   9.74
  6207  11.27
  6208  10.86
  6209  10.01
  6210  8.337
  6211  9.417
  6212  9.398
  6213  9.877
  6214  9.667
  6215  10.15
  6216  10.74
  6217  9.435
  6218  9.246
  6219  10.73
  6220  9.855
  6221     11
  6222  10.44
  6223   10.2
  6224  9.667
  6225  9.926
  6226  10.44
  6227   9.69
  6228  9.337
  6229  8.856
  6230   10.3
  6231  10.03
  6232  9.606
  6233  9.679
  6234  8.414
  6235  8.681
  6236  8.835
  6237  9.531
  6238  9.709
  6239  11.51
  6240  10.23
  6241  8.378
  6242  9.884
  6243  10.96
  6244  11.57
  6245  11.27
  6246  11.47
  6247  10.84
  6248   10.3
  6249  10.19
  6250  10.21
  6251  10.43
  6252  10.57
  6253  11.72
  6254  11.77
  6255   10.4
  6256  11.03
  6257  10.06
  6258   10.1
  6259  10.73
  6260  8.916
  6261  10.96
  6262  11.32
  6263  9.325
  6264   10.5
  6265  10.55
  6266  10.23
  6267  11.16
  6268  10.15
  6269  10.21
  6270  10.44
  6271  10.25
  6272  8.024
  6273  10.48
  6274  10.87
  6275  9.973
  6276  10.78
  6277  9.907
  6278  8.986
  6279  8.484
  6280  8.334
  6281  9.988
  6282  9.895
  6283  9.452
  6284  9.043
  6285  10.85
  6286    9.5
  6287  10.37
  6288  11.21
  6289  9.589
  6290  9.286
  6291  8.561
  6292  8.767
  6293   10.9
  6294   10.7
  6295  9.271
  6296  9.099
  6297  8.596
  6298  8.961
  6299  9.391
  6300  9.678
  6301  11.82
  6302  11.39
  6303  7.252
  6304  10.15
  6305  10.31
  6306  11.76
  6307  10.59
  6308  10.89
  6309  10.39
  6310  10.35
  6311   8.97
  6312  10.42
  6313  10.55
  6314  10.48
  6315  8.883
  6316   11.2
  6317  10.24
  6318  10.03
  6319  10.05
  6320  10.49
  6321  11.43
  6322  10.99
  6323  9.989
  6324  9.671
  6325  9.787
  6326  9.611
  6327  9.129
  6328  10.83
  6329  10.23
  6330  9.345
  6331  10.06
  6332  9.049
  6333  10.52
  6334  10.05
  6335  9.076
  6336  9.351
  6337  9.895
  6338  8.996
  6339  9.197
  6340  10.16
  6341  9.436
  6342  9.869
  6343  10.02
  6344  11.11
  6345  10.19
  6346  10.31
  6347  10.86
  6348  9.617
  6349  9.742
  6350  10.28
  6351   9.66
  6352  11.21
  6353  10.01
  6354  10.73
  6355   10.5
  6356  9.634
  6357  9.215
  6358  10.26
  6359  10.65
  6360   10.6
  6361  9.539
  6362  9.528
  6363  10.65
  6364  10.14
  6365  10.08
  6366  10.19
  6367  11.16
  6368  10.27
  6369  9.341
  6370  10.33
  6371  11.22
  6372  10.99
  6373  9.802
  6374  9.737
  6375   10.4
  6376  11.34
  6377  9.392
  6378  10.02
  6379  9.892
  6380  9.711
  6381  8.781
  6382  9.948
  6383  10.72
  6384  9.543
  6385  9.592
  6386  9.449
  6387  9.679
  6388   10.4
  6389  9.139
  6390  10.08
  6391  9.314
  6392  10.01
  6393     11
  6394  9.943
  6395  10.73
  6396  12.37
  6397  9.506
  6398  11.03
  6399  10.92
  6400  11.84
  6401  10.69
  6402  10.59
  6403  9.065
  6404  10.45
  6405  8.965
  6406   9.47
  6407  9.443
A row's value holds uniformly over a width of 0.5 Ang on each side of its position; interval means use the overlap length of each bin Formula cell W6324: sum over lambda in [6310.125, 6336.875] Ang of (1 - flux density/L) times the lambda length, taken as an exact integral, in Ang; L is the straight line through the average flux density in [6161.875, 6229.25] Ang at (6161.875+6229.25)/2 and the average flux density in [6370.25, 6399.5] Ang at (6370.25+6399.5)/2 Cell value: 0.1 Ang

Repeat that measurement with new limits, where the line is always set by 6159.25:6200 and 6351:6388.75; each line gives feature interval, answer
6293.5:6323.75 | -0.32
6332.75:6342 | 0.41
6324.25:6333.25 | 0.22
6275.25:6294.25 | 0.56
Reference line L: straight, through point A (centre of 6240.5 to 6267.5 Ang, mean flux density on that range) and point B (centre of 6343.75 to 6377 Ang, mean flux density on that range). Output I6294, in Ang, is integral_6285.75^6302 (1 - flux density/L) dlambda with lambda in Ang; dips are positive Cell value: 1.0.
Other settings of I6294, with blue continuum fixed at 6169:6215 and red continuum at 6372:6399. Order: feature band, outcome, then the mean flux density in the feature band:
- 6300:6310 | -0.5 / 10.5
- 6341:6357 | -0.3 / 10.2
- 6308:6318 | -0.2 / 10.2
